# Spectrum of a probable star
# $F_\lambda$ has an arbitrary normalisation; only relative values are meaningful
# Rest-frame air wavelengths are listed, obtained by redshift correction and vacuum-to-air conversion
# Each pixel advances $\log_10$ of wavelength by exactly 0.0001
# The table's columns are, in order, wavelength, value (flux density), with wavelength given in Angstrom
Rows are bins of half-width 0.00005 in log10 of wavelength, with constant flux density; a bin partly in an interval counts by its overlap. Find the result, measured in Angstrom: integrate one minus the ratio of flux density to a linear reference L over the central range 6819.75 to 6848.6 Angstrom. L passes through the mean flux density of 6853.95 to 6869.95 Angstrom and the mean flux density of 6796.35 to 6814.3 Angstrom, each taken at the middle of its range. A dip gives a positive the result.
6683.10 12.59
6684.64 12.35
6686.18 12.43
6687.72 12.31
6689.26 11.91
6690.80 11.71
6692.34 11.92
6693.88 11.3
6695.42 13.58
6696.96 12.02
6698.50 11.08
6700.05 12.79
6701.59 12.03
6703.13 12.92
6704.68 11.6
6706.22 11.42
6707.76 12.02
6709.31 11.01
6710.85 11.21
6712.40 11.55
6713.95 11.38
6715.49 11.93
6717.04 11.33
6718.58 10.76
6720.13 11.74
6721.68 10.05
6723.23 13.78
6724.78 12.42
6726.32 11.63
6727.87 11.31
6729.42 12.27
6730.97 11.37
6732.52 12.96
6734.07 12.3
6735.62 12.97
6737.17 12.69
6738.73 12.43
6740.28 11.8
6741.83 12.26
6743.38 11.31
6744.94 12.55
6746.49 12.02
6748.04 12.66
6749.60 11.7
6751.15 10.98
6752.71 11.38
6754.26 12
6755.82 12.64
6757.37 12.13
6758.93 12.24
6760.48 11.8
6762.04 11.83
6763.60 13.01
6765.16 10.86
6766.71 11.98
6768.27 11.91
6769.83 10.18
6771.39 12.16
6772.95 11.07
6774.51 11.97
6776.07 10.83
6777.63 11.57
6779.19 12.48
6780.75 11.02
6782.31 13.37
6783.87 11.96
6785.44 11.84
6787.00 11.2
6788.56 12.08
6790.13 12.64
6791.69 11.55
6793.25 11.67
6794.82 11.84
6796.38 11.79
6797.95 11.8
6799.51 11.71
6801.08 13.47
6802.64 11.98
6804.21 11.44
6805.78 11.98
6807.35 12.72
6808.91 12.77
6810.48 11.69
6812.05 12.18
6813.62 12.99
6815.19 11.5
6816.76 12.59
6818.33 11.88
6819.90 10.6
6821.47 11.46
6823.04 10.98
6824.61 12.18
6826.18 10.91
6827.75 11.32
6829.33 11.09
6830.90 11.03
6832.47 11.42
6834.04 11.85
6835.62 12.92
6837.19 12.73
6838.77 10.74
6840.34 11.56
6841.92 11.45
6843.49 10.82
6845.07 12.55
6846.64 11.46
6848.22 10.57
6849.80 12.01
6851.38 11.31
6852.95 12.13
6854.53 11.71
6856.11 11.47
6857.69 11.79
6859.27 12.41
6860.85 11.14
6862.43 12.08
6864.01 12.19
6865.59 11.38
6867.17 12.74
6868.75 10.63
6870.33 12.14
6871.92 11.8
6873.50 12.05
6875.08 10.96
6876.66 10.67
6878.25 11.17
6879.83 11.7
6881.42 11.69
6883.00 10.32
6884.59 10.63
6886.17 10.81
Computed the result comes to 1.2 Angstrom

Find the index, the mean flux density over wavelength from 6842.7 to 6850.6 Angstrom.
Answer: 11.5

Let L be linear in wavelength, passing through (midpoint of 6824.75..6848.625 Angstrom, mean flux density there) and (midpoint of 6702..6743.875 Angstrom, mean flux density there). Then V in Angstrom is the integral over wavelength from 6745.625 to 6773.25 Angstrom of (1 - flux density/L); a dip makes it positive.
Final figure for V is -0.1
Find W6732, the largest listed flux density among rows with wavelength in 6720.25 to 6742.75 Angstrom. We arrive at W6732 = 13.78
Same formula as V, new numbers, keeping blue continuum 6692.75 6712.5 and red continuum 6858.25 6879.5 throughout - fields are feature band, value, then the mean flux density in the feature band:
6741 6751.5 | -0.1 Angstrom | 12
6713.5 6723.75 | 0.3 Angstrom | 11.5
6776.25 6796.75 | -0.2 Angstrom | 11.9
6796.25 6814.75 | -0.7 Angstrom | 12.2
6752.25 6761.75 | -0.2 Angstrom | 12.1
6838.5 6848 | 0.2 Angstrom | 11.4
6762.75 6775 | 0.2 Angstrom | 11.6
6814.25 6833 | 0.5 Angstrom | 11.4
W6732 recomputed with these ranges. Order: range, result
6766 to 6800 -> 13.37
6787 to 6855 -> 13.47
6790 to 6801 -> 12.64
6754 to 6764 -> 13.01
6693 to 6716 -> 13.58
